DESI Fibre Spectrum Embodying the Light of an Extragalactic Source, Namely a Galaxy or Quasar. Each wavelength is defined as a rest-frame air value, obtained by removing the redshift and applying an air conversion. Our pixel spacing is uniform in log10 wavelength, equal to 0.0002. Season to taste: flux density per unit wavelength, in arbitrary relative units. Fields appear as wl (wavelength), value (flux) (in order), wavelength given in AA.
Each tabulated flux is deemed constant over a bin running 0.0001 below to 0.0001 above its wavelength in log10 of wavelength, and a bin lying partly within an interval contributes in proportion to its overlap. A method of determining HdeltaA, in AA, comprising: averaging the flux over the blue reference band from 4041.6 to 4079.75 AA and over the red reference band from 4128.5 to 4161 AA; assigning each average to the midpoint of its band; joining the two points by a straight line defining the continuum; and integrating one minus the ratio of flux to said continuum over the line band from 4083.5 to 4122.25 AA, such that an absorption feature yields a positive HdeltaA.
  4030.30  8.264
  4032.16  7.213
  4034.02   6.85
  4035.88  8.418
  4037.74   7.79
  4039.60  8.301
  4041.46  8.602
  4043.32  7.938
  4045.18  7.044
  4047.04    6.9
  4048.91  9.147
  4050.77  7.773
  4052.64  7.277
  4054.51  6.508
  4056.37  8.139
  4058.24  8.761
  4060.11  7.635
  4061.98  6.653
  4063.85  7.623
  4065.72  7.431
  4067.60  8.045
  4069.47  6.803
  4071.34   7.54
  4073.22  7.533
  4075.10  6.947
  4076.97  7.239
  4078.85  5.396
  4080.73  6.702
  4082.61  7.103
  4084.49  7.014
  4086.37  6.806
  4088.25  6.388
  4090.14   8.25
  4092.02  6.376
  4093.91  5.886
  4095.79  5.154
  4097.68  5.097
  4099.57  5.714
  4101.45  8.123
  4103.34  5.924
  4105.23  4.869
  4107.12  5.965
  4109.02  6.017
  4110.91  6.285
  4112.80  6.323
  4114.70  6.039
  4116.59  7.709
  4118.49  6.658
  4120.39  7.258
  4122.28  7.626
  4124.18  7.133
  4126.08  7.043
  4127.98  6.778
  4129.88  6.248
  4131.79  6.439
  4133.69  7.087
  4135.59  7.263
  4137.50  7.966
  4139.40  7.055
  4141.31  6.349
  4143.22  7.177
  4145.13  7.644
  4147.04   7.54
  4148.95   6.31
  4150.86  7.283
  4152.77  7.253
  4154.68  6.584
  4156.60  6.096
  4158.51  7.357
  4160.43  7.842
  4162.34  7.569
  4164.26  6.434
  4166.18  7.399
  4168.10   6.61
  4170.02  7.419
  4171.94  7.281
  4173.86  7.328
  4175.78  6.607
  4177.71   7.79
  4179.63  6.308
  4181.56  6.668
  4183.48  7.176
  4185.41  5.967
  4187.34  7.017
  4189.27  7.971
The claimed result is 4.3 AA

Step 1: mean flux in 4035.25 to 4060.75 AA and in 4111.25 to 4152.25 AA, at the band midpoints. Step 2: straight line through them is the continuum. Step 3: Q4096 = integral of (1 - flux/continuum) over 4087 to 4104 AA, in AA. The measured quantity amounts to 2.38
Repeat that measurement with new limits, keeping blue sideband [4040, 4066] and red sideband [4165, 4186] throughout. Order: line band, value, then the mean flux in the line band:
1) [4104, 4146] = 2.9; 6.76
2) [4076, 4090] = 1.4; 6.76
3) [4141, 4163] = 0.0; 7.1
